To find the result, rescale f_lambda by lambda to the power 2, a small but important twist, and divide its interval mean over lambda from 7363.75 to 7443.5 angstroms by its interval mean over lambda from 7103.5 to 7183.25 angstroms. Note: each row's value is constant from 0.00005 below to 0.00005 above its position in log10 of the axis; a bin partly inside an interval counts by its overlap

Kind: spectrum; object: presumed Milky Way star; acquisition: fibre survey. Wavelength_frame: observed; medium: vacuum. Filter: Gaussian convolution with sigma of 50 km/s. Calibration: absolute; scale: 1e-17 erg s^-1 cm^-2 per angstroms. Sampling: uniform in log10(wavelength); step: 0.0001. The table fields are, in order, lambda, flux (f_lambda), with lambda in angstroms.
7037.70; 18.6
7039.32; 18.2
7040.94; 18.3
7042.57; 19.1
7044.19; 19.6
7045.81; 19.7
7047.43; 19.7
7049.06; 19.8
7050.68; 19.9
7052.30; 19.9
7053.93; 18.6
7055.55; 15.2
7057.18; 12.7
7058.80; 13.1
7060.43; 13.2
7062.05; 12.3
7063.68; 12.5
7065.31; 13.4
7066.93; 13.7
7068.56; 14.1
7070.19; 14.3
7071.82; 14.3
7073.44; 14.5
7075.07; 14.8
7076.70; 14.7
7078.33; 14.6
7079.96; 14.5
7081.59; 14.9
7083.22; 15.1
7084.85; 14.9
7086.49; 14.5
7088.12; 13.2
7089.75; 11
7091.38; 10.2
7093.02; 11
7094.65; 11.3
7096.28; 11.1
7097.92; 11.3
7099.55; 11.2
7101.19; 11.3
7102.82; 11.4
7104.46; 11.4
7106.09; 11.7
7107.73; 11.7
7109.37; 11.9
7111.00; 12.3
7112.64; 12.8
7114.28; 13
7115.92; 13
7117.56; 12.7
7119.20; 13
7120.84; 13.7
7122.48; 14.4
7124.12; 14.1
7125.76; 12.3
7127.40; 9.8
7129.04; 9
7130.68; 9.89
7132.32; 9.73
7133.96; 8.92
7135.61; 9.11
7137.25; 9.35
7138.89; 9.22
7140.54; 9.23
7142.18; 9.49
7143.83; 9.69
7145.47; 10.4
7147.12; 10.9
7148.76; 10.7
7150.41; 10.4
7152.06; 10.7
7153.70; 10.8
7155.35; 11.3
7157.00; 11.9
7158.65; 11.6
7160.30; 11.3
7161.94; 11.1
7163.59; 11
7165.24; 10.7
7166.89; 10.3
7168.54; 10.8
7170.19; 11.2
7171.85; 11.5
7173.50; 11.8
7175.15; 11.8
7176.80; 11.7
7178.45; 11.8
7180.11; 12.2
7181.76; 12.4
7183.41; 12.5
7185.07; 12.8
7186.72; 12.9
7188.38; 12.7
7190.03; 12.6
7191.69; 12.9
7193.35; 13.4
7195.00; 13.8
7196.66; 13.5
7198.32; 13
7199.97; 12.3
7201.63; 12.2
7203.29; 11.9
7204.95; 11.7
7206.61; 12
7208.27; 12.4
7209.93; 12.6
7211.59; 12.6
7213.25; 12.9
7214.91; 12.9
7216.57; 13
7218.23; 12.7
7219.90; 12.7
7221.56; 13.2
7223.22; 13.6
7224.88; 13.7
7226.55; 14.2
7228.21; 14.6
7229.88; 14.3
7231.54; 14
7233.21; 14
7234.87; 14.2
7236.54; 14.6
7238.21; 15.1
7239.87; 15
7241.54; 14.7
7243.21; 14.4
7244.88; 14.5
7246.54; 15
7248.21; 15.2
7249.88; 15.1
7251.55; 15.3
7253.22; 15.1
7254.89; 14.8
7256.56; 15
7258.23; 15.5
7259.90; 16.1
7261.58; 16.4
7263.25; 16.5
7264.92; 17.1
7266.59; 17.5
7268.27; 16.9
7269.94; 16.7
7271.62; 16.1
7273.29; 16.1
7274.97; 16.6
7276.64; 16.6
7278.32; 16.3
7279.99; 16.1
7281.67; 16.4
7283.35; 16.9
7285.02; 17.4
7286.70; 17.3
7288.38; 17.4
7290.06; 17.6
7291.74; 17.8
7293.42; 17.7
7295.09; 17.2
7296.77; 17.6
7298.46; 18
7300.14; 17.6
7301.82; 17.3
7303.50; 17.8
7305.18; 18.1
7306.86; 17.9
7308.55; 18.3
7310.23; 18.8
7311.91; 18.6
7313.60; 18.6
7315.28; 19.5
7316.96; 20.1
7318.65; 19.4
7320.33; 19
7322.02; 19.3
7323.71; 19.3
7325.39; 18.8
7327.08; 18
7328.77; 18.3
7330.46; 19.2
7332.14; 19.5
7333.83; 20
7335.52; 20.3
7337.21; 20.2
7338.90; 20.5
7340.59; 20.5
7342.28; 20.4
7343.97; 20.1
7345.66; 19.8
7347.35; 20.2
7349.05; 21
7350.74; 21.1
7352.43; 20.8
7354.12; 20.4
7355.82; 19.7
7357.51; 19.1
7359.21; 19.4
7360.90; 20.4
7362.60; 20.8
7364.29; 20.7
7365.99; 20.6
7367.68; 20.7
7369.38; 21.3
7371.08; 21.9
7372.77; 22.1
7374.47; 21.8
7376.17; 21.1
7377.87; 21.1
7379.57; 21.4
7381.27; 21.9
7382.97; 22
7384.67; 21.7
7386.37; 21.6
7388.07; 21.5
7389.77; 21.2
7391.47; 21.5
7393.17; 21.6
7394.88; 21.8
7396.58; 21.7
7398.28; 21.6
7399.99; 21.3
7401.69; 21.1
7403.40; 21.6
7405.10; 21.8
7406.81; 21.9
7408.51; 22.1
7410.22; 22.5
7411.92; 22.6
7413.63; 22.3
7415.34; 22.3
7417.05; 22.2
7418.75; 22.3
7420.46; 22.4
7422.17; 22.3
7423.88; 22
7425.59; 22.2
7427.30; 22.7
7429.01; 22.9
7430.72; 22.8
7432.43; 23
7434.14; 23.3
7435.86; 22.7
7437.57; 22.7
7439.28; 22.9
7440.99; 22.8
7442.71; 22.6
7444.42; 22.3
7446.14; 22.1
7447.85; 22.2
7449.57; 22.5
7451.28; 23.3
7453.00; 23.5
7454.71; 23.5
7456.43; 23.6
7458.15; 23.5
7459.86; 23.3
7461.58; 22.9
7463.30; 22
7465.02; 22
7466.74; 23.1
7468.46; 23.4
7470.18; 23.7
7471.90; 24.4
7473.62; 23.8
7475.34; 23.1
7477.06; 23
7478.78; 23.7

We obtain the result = 2.1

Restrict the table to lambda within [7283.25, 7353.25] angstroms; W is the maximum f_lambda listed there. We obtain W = 21.1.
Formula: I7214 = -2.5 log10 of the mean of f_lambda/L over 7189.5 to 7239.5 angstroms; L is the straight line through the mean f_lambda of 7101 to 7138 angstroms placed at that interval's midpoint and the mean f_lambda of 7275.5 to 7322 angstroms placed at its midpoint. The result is 0.13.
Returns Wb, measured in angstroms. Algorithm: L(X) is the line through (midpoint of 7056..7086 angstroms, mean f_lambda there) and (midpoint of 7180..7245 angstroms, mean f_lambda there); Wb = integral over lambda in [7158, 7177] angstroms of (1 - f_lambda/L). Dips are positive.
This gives 3.22 angstroms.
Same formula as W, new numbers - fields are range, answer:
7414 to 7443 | 23.3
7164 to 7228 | 14.2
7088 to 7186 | 14.4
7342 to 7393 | 22.1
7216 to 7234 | 14.6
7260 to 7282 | 17.5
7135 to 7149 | 10.9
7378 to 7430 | 22.9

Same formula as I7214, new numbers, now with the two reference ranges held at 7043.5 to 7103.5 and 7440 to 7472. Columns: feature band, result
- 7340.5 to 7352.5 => 0.001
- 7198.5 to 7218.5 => 0.363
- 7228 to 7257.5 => 0.228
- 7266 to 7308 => 0.120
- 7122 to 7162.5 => 0.442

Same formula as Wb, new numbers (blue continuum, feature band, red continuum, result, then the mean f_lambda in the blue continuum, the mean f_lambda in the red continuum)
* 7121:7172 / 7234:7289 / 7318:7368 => 0.78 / 10.7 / 19.9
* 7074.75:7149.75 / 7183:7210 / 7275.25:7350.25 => 3.64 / 11.8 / 18.6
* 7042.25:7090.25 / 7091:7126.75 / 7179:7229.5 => 6.00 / 15.4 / 12.9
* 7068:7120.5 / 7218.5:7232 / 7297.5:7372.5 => 2.28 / 12.9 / 19.6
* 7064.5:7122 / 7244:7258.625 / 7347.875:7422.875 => 2.07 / 12.9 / 21.4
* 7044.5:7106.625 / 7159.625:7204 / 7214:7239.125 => 5.78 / 14.1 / 13.8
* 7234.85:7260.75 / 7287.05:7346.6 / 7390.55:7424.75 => -2.66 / 15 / 21.9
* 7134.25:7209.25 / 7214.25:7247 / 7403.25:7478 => -0.15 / 11.5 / 22.7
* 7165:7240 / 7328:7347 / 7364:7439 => -0.92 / 12.8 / 21.9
